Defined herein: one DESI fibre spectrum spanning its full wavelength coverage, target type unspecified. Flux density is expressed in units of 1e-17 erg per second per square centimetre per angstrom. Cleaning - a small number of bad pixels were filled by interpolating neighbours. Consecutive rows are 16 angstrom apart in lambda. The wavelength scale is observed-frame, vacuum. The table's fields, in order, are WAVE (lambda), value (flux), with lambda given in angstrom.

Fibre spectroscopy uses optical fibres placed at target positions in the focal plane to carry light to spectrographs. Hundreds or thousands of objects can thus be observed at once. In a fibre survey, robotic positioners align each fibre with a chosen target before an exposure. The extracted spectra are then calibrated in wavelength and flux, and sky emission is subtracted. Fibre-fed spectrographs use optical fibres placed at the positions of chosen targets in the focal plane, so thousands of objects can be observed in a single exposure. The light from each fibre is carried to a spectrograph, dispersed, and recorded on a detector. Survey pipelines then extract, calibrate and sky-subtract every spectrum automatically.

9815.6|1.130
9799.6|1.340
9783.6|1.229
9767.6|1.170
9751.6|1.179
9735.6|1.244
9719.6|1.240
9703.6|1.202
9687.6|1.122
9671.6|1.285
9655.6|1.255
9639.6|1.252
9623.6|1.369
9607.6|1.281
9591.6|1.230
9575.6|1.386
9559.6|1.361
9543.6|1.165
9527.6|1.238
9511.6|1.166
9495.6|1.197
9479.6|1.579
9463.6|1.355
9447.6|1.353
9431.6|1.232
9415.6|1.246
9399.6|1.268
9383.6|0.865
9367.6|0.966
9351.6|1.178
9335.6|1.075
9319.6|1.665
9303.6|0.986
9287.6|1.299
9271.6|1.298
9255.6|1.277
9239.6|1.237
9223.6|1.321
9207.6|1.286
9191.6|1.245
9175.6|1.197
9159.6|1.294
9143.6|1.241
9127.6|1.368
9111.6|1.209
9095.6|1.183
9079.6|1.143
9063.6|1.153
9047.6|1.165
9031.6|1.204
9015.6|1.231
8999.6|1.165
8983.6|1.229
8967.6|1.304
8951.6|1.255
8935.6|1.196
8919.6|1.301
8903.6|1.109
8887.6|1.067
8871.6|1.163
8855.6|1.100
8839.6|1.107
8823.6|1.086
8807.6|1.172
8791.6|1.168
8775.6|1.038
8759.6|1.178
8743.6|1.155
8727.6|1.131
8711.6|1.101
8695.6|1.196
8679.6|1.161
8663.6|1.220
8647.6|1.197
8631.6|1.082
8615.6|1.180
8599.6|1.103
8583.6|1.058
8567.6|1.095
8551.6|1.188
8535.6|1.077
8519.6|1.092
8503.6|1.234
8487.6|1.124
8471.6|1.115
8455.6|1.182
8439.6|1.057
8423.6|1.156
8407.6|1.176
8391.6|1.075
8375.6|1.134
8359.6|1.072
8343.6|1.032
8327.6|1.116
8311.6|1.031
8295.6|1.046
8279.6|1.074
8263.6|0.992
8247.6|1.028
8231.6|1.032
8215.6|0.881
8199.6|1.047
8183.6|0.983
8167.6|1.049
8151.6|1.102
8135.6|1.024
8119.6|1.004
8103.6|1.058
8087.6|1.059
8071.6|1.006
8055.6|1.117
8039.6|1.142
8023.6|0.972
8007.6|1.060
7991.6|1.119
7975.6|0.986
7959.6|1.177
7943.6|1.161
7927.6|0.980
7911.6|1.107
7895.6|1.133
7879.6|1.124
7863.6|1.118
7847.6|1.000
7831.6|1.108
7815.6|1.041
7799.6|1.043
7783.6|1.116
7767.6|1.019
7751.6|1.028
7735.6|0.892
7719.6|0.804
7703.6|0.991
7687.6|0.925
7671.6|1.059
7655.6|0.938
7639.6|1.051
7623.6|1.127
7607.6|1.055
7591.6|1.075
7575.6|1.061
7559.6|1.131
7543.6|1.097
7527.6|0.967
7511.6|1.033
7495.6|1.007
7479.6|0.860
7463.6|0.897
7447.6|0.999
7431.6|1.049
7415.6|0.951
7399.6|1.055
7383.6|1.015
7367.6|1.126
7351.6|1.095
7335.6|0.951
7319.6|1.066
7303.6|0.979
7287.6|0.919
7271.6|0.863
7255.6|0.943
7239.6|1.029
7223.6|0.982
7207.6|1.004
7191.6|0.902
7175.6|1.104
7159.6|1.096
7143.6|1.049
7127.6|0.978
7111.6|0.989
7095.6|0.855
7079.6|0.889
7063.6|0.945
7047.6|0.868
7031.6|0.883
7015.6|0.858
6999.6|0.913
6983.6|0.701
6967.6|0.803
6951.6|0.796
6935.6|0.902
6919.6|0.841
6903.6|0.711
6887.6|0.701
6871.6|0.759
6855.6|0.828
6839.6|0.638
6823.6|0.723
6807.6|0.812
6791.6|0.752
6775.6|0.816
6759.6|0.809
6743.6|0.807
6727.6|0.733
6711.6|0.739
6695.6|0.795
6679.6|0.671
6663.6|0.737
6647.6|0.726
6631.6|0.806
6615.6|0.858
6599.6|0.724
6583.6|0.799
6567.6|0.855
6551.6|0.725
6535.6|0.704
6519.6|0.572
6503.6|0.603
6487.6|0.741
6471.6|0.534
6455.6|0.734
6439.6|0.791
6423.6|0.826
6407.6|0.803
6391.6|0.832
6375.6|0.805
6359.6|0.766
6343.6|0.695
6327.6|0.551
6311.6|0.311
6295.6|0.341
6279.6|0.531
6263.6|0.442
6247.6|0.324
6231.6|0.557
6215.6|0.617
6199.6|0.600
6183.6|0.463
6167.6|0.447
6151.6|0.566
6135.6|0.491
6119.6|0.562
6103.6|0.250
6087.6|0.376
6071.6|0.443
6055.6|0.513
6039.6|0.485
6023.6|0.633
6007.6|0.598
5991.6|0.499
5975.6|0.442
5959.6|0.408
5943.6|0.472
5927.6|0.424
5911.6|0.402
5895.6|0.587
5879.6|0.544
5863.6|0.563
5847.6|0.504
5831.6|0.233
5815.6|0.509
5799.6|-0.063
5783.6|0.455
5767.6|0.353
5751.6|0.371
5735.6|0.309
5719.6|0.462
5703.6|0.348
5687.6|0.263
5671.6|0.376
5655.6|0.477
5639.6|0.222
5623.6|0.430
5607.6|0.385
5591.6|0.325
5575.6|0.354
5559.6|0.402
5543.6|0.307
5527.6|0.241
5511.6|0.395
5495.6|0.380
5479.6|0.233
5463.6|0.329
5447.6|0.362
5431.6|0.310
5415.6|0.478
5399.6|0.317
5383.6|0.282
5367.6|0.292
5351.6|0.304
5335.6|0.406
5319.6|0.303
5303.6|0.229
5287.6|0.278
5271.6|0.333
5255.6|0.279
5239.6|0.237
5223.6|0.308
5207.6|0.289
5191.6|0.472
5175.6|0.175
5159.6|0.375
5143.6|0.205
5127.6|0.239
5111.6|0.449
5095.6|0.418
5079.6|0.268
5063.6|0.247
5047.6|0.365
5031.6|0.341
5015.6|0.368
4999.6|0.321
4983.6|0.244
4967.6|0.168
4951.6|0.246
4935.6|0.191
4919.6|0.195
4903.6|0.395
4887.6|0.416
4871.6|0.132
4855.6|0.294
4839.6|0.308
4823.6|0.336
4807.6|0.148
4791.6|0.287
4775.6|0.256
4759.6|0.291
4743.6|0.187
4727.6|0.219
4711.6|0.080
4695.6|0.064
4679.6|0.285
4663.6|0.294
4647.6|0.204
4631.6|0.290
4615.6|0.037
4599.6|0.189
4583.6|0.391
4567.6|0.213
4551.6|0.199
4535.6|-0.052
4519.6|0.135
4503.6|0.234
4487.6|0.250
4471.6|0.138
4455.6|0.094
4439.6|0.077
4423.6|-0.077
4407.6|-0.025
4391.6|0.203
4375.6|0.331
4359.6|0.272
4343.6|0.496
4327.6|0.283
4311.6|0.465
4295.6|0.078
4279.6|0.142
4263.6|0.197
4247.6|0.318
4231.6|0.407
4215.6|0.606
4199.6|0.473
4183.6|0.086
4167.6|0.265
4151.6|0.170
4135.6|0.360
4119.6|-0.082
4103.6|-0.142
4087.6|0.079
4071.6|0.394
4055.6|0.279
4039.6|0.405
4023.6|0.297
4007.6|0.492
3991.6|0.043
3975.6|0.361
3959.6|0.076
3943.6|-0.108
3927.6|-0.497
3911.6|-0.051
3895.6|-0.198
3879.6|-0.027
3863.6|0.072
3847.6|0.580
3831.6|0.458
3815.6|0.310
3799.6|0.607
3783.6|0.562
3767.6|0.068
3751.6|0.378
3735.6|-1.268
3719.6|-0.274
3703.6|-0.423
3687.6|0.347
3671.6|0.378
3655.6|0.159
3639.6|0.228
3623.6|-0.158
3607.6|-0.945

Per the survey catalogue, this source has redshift 0.588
